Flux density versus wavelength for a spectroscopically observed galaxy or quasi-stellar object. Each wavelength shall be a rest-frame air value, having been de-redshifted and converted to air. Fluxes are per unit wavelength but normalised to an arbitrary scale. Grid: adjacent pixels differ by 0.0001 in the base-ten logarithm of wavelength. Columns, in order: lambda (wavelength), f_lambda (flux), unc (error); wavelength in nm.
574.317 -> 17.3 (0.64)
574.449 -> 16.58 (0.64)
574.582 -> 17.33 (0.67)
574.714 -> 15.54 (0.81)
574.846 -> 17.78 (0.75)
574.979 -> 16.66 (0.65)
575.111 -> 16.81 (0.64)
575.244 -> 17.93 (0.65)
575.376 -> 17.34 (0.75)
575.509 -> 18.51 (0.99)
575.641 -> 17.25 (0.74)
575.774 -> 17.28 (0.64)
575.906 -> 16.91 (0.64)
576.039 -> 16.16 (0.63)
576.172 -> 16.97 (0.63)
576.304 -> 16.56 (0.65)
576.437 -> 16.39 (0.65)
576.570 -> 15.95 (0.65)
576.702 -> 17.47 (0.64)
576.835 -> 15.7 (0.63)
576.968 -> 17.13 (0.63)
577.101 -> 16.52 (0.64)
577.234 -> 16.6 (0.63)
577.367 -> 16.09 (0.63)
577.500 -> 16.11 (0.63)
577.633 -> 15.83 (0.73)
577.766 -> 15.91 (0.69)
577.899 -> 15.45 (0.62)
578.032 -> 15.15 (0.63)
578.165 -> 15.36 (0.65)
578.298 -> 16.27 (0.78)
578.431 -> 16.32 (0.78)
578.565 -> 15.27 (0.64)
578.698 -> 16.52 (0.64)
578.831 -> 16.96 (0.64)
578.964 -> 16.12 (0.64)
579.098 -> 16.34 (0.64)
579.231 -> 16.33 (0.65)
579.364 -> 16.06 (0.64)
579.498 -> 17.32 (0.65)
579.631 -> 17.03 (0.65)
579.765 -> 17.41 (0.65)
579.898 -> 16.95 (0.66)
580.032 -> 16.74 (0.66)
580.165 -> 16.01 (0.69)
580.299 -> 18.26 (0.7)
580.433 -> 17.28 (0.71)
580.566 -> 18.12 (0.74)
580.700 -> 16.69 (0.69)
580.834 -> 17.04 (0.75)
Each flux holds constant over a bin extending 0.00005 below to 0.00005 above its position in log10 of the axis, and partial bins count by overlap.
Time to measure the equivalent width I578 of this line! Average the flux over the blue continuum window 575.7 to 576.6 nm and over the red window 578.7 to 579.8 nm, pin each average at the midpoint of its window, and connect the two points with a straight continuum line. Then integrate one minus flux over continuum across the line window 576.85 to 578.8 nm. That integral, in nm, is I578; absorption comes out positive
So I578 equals 0.070 nm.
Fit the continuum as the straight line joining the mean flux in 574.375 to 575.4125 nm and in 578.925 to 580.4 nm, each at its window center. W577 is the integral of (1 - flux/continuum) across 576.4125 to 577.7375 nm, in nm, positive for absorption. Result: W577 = 0.04 nm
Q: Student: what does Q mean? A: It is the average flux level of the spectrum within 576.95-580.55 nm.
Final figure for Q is 16.4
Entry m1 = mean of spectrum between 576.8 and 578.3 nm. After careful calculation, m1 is 16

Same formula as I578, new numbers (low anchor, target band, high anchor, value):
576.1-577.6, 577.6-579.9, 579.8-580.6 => 0.089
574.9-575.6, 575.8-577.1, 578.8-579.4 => 0.038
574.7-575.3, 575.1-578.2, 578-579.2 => 0.007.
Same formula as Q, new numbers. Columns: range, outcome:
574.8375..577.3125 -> 16.9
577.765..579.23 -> 16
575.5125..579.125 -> 16.4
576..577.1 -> 16.6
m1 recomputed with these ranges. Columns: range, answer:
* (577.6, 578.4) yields 15.7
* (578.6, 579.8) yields 16.6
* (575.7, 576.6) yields 16.6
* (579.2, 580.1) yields 16.9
